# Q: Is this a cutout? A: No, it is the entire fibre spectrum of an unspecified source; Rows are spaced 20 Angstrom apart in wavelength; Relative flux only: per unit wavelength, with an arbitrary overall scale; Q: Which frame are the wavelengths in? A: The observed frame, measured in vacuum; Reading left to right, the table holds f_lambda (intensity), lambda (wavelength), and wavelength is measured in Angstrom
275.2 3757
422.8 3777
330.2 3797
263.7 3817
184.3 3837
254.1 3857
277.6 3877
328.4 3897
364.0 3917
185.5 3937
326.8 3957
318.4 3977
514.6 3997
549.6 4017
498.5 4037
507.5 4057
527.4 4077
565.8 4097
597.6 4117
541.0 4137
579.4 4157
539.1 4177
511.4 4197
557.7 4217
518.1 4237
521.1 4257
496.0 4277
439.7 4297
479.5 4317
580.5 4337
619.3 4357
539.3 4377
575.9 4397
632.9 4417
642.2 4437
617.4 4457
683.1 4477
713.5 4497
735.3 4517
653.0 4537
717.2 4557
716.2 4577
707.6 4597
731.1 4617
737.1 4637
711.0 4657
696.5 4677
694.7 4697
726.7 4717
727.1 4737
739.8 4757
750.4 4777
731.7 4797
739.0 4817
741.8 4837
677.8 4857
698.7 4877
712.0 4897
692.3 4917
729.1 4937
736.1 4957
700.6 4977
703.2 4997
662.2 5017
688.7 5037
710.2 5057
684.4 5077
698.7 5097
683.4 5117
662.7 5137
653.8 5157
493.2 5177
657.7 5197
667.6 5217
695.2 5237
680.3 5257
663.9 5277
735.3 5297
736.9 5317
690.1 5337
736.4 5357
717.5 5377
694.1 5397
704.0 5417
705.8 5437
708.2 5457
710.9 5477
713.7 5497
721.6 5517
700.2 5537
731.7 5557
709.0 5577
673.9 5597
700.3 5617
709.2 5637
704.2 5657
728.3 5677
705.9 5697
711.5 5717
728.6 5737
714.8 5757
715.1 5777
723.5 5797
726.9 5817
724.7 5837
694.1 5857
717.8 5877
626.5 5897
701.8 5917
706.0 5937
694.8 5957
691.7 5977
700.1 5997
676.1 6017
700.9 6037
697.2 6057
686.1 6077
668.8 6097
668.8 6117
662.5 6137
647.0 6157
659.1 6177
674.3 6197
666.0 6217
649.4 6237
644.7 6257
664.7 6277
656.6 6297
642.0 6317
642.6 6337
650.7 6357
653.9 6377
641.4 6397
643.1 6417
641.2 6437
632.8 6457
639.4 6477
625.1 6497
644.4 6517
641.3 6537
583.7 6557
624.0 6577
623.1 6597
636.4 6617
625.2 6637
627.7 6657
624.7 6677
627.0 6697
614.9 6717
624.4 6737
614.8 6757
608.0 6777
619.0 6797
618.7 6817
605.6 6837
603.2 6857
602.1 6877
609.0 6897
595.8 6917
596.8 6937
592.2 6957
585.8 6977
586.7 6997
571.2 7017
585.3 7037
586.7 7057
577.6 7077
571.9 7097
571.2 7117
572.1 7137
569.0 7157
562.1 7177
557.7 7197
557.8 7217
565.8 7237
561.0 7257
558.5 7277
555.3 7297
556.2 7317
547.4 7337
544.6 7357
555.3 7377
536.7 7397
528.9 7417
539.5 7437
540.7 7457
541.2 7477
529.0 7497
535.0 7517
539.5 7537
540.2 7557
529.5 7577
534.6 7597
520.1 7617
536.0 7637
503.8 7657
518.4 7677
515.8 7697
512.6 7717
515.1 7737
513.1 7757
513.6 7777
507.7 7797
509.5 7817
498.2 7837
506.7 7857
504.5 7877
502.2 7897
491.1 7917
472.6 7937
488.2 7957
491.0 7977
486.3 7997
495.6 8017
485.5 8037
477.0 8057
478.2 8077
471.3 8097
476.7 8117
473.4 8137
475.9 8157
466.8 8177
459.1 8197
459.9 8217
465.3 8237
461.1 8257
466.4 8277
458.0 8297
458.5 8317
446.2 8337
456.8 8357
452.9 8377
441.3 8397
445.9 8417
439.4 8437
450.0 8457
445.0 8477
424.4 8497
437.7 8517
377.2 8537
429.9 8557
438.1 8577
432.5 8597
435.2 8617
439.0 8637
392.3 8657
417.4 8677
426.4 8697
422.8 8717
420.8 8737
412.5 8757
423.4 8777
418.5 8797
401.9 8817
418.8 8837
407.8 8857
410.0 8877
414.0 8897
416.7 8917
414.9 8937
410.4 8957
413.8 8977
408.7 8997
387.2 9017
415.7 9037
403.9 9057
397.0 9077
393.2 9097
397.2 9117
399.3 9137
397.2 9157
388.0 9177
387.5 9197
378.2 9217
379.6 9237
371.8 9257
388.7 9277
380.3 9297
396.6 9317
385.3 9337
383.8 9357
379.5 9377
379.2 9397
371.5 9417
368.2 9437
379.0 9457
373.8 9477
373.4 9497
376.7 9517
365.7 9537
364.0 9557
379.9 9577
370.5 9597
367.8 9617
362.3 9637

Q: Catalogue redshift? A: 0.00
